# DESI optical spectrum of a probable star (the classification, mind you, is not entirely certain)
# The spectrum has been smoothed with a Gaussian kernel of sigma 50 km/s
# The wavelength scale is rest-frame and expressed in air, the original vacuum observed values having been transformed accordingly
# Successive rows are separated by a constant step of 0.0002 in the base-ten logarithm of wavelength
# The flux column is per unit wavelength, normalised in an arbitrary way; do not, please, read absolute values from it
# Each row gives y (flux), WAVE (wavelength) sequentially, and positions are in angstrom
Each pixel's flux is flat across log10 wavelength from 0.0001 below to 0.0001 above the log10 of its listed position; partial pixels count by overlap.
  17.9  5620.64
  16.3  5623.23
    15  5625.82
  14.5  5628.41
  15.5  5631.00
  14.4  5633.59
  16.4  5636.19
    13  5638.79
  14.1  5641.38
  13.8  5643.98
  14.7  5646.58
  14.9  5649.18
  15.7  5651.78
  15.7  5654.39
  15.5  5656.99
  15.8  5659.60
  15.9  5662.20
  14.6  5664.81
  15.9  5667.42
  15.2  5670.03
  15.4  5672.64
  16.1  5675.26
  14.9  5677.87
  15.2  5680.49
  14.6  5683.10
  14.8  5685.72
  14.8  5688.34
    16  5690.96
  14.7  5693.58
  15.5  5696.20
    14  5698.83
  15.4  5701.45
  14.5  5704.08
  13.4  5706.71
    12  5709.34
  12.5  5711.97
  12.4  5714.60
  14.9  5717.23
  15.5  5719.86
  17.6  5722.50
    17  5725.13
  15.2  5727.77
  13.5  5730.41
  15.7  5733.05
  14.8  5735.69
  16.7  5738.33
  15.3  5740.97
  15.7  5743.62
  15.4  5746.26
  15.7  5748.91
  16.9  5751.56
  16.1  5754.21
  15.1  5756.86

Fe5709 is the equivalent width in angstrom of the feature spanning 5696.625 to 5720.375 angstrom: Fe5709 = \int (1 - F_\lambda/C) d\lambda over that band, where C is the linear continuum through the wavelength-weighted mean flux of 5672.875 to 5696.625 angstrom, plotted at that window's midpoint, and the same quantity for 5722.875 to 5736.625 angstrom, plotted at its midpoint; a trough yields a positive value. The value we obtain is 2.25 angstrom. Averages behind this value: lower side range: 15.2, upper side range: 15.4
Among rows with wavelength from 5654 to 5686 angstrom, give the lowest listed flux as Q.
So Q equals 14.6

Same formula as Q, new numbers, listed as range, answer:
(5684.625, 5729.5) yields 12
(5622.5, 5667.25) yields 13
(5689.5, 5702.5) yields 14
